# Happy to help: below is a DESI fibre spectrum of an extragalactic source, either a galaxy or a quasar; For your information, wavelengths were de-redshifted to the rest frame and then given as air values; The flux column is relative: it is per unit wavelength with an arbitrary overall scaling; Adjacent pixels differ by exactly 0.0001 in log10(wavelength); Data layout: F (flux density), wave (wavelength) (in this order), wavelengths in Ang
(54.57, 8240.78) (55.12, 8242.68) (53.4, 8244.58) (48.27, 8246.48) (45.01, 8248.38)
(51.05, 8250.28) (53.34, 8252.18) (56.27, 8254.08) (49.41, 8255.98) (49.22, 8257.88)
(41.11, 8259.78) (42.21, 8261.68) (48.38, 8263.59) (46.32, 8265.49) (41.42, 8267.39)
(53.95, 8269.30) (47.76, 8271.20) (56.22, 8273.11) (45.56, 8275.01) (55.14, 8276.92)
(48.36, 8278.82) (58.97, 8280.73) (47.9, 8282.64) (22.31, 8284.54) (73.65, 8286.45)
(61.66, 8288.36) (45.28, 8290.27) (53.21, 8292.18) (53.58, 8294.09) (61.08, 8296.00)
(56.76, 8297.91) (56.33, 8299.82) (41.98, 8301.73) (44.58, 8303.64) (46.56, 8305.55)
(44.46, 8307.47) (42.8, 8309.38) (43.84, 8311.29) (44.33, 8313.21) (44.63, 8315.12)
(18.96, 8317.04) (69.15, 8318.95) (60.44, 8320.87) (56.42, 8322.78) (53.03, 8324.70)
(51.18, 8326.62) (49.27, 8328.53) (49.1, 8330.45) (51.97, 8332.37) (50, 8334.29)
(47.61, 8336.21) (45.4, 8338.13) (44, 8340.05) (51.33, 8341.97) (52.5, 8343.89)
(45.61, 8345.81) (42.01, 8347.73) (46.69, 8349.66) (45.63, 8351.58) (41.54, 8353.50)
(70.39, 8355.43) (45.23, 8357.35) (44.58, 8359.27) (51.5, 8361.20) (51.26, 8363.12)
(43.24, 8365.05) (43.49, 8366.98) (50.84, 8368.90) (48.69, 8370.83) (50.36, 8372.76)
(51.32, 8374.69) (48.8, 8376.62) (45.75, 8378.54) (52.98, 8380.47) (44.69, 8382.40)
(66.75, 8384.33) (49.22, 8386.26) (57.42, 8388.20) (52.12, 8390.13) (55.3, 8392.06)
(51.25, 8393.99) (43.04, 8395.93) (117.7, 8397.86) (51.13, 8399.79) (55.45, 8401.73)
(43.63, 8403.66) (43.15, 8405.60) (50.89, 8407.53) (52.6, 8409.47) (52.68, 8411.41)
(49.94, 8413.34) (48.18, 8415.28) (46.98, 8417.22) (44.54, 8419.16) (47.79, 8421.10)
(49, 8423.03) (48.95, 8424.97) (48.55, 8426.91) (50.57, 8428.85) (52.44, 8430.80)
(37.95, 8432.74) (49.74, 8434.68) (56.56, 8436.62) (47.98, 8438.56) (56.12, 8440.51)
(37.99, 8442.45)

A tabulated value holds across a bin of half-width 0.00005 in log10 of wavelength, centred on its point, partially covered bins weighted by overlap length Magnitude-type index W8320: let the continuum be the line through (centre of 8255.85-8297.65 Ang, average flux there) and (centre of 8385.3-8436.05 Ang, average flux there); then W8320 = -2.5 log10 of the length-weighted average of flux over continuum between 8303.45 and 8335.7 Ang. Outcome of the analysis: 0.05 mag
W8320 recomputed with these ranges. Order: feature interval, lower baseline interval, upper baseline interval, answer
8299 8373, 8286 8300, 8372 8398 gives 0.16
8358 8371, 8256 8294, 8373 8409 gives 0.12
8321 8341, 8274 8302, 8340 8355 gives -0.04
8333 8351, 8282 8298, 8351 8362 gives 0.07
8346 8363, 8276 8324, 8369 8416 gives 0.08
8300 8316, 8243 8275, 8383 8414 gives 0.15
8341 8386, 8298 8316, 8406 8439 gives -0.04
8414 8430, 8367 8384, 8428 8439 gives 0.03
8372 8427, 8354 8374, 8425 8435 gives -0.08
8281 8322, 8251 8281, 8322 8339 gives 0.01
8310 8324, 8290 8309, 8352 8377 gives 0.04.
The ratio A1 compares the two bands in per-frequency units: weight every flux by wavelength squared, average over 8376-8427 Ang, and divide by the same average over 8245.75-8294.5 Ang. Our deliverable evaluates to 1.09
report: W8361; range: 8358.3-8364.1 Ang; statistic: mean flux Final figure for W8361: 49.1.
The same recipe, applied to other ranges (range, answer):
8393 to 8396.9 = 47.3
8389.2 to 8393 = 53.7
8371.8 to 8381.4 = 49.9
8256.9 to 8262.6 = 44.3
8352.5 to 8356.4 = 55.8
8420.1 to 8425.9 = 48.6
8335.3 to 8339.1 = 46.5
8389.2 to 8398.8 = 63.8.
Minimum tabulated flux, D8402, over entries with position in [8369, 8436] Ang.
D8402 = 37.95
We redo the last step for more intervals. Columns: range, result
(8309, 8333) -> 18.96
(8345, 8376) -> 41.54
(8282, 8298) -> 22.31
